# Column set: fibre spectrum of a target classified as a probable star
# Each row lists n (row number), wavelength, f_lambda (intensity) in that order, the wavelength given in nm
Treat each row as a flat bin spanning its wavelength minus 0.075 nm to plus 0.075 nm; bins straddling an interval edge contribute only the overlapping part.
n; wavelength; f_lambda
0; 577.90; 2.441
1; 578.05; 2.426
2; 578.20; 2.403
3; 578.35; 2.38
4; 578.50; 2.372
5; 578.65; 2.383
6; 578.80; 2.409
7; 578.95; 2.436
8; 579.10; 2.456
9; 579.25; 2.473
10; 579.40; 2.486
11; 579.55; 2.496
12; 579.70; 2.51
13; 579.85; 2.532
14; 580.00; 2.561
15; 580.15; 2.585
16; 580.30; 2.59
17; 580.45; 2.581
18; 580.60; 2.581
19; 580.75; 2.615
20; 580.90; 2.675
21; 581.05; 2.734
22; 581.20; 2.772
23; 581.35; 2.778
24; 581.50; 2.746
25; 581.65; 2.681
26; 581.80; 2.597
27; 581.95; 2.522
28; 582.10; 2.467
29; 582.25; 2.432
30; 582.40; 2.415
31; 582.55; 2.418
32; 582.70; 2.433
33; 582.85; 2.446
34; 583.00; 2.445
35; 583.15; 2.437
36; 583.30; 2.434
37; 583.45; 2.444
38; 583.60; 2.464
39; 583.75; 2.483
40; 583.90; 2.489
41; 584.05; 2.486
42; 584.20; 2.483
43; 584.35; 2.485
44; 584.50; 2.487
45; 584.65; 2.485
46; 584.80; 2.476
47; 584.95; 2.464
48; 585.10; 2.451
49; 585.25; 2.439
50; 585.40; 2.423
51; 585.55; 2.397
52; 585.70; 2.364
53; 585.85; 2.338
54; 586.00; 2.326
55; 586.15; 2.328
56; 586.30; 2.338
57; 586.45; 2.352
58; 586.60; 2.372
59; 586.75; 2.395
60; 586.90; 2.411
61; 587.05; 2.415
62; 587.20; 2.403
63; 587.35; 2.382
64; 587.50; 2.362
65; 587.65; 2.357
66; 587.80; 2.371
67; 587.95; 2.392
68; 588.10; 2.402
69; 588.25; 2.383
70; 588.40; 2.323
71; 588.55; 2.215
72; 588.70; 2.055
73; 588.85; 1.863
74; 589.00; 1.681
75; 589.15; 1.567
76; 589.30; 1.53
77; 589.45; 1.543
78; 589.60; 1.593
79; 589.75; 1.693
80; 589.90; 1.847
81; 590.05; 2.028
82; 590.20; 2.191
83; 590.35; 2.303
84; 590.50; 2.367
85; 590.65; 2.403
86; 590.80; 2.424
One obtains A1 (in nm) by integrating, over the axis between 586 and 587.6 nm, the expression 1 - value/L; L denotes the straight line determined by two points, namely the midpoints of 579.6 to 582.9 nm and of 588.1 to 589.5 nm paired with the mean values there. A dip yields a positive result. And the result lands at -0.20 nm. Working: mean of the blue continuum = 2.58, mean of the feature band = 2.37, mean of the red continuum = 1.94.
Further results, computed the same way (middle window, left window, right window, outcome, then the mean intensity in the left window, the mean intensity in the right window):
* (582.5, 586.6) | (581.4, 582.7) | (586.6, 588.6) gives 0.05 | 2.53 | 2.37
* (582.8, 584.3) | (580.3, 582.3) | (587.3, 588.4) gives 0.05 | 2.63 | 2.37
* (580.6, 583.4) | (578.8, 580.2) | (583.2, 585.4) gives -0.09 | 2.5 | 2.47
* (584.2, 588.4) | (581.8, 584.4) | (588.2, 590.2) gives -0.49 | 2.46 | 1.88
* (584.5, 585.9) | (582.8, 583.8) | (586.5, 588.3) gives -0.01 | 2.45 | 2.39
